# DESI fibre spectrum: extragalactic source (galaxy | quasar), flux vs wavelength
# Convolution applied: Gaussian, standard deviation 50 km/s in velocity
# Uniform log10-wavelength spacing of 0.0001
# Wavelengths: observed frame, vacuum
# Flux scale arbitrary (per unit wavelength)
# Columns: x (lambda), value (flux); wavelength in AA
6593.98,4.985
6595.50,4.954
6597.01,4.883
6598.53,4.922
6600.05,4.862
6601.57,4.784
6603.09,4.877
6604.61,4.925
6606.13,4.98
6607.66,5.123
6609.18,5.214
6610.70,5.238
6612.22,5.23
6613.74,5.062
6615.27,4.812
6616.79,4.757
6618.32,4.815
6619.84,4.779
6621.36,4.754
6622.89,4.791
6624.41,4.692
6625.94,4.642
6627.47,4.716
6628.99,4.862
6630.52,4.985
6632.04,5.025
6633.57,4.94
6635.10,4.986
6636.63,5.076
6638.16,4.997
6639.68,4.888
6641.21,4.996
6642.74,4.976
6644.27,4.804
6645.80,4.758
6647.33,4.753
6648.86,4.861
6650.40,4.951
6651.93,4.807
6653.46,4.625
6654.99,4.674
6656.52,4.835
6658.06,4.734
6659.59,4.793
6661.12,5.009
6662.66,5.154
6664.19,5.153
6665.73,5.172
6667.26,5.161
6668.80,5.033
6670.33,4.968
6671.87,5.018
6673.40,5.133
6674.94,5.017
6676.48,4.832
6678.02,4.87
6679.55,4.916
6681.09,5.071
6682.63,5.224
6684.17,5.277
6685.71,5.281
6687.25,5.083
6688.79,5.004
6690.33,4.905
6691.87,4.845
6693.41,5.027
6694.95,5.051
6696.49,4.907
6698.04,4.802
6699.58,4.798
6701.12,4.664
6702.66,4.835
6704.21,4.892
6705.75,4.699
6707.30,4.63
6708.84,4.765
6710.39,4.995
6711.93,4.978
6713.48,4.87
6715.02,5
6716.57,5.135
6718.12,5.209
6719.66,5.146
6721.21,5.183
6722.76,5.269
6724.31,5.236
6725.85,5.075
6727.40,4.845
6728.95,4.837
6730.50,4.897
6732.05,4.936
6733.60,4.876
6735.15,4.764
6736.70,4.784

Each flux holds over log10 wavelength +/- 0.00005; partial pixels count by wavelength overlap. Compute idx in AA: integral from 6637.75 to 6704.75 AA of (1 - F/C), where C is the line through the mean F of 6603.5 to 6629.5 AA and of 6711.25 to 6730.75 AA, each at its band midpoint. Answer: 0.5 AA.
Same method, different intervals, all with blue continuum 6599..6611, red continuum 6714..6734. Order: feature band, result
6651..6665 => 0.4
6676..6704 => 0.4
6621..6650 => 0.8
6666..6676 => -0.1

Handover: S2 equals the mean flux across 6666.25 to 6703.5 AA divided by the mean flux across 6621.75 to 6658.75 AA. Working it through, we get 1.0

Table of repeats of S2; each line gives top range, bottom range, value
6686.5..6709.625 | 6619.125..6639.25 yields 1.00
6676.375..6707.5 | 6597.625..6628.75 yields 1.01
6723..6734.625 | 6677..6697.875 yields 0.99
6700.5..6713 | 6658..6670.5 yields 0.95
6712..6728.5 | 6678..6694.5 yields 1.01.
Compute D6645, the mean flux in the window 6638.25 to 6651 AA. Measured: 4.88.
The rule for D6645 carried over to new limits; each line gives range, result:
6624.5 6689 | 4.95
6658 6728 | 5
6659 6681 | 5.02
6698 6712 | 4.8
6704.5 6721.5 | 4.96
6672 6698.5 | 5.02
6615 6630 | 4.76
